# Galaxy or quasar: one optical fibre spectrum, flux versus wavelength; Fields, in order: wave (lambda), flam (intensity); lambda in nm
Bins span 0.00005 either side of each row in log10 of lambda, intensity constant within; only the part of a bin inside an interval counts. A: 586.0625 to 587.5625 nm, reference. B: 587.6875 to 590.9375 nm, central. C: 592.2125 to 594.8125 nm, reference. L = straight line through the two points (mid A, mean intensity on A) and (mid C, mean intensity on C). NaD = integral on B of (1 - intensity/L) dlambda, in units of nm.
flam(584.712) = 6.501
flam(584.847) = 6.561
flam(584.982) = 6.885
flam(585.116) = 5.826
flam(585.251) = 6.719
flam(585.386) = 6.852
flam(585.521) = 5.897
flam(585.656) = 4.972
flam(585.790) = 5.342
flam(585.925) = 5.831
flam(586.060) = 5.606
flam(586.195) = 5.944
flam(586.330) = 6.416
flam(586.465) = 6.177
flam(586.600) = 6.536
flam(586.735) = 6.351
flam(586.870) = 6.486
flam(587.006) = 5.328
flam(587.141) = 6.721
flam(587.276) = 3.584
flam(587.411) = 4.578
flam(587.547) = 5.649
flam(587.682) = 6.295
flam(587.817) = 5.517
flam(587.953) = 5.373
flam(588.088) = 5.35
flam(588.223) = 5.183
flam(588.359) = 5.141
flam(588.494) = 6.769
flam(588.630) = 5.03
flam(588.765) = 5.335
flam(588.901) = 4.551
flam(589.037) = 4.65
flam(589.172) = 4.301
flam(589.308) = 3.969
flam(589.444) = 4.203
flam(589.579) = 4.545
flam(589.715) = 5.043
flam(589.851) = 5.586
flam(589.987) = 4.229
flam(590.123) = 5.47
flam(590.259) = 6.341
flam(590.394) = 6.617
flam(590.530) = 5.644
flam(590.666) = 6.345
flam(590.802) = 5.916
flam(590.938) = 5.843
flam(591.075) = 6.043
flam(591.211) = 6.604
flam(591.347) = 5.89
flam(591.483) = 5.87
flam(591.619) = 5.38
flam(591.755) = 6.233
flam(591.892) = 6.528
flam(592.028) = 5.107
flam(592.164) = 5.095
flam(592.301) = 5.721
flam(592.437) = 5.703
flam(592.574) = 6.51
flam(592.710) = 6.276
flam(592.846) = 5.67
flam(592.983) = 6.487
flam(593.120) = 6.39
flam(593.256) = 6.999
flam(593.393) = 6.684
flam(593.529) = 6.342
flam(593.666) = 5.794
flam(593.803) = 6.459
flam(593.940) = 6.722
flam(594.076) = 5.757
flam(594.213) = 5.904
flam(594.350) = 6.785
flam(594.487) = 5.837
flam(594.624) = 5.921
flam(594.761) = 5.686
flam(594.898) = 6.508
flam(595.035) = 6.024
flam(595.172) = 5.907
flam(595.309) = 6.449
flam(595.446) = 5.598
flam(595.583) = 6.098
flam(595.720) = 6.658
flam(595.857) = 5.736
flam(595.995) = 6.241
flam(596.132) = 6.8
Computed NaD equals 0.35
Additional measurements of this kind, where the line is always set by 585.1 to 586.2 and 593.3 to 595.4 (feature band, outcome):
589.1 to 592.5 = 0.302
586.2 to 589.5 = 0.304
